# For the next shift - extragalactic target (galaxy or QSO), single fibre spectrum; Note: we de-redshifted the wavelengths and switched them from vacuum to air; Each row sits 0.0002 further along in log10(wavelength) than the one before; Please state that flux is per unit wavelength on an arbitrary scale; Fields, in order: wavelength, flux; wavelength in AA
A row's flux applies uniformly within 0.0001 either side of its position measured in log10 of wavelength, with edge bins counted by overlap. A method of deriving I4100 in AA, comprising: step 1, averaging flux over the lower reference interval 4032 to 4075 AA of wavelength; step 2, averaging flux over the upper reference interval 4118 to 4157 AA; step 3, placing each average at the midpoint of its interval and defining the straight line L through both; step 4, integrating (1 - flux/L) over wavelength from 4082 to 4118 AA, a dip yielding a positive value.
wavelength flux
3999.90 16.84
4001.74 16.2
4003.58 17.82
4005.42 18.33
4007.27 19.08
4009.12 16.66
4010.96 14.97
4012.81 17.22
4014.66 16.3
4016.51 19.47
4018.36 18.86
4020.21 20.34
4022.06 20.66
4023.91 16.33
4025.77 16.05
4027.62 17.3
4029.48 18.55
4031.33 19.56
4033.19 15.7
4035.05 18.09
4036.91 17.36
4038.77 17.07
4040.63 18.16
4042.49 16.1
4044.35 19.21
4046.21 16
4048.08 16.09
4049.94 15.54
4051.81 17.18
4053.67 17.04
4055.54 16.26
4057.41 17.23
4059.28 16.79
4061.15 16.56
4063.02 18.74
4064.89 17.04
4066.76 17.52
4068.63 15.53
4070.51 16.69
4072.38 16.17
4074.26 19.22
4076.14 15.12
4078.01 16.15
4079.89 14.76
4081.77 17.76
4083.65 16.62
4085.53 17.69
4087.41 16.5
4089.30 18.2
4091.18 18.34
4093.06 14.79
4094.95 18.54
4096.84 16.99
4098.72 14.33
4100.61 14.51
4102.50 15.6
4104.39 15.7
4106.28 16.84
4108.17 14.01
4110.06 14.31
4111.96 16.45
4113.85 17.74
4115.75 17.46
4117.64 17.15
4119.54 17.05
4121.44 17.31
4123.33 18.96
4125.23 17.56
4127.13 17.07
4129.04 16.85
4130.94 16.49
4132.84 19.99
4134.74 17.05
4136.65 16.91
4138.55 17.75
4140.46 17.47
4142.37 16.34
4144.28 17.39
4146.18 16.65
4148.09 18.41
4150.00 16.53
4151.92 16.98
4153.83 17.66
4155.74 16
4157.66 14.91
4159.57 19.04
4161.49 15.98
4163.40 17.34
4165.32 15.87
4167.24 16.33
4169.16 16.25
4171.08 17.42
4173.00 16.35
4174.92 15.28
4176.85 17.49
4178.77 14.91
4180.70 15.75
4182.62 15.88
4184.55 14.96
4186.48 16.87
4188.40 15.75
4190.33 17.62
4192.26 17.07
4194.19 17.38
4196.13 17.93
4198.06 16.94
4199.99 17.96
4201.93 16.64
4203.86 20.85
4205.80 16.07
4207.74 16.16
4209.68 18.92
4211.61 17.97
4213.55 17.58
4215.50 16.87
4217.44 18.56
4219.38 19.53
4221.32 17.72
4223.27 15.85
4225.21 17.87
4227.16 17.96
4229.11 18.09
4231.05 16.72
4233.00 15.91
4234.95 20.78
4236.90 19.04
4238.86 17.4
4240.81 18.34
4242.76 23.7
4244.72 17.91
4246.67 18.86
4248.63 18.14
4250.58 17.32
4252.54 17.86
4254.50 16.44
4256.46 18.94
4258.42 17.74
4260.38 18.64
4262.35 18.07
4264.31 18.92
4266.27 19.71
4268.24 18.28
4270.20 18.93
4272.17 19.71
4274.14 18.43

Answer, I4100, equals 1.57 AA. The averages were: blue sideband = 17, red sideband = 17.3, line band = 16.4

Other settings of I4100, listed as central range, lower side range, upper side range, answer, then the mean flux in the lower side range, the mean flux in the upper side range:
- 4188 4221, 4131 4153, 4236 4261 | 0.6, 17.4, 18.5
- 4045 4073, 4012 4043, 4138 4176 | 1.4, 17.9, 16.8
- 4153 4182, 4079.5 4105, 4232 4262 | 1.7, 16.5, 18.5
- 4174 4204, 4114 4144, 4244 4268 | 1.8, 17.4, 18.2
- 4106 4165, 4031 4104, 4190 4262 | 1.0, 16.8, 18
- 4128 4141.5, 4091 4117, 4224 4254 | -0.7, 16.1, 18.3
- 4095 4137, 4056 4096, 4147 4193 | 0.2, 16.9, 16.5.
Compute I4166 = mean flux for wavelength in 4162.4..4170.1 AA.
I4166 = 16.5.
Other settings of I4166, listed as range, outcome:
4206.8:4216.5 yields 17.5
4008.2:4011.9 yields 15.8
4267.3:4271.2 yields 18.6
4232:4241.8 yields 18.3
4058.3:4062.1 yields 16.7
